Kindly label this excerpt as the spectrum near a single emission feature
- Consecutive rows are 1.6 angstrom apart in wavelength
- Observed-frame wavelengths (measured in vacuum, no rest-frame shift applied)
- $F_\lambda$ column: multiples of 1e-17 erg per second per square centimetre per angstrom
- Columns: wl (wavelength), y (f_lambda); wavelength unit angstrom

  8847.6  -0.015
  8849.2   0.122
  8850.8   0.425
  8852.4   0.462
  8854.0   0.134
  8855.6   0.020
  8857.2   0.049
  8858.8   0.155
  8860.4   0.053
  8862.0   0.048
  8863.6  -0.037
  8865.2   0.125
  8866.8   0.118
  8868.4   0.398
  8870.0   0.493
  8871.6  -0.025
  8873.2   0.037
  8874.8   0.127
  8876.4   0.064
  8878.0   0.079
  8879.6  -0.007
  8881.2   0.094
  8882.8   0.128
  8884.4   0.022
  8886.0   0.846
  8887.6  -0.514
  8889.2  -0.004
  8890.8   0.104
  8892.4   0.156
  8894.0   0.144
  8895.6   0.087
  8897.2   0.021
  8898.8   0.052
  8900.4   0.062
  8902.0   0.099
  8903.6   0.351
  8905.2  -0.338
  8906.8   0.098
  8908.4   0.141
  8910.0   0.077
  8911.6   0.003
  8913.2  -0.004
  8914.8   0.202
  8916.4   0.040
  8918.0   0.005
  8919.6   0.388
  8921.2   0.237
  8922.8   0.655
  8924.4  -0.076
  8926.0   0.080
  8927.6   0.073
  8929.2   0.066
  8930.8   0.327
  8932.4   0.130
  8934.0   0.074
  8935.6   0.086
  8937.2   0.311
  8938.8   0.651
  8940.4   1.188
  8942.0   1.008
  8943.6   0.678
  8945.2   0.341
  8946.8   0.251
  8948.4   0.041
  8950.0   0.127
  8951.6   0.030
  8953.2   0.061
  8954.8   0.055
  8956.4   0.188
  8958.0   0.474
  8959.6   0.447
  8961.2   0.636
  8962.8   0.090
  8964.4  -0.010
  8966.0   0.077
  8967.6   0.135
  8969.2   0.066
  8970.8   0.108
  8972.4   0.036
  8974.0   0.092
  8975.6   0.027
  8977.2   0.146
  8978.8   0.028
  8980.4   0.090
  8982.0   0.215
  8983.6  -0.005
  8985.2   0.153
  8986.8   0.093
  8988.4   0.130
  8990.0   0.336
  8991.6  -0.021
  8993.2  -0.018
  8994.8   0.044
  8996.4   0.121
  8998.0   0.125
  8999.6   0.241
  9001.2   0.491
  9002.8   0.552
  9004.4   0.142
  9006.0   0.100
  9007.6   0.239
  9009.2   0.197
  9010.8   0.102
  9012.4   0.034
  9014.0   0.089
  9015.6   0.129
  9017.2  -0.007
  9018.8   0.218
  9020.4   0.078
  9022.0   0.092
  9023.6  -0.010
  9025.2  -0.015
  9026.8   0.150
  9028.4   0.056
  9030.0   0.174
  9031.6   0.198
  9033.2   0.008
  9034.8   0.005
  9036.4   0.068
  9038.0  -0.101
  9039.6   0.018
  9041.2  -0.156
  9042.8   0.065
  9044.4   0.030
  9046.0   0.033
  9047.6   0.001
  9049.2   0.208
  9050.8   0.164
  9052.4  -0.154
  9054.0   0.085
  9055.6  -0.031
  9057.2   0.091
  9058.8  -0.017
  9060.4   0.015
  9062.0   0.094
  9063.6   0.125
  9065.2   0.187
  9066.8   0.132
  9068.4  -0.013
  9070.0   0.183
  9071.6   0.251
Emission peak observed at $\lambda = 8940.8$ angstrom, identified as H-beta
